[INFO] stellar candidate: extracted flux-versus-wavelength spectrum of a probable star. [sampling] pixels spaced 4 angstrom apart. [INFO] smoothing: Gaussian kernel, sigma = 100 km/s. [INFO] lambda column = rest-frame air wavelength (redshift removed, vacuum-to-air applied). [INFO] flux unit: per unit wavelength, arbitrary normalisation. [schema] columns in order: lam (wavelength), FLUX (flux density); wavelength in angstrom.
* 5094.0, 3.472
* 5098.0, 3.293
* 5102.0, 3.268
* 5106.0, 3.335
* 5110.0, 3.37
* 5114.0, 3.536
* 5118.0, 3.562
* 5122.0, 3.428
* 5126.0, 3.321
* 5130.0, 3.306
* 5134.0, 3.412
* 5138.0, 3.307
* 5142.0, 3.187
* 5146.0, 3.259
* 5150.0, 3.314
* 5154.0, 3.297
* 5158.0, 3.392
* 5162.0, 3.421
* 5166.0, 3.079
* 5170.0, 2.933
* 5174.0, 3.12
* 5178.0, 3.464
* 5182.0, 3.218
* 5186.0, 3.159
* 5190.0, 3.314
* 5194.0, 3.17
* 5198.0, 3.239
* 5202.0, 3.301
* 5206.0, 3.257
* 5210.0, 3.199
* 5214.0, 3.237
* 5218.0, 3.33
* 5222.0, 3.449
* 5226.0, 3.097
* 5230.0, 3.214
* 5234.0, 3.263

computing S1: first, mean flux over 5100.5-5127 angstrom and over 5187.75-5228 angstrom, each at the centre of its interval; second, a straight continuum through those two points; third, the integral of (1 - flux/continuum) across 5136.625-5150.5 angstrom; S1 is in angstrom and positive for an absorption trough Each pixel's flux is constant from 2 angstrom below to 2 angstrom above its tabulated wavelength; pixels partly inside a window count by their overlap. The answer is 0.4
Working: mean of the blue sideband 3.41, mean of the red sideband 3.26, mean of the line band 3.26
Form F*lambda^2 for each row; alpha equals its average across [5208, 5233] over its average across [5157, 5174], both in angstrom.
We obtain 1.0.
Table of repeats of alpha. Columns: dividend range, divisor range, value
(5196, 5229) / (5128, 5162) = 1.01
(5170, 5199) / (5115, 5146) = 0.98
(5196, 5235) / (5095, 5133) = 1.00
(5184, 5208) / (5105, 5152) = 0.99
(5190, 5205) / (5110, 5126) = 0.97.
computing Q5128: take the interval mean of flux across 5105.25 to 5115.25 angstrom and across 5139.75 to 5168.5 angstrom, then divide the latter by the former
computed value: 0.96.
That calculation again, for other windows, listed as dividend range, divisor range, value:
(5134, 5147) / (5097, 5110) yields 0.99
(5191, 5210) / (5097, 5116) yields 0.96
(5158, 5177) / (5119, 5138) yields 0.94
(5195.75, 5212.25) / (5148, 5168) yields 0.98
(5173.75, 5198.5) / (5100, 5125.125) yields 0.95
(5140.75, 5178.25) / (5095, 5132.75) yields 0.96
